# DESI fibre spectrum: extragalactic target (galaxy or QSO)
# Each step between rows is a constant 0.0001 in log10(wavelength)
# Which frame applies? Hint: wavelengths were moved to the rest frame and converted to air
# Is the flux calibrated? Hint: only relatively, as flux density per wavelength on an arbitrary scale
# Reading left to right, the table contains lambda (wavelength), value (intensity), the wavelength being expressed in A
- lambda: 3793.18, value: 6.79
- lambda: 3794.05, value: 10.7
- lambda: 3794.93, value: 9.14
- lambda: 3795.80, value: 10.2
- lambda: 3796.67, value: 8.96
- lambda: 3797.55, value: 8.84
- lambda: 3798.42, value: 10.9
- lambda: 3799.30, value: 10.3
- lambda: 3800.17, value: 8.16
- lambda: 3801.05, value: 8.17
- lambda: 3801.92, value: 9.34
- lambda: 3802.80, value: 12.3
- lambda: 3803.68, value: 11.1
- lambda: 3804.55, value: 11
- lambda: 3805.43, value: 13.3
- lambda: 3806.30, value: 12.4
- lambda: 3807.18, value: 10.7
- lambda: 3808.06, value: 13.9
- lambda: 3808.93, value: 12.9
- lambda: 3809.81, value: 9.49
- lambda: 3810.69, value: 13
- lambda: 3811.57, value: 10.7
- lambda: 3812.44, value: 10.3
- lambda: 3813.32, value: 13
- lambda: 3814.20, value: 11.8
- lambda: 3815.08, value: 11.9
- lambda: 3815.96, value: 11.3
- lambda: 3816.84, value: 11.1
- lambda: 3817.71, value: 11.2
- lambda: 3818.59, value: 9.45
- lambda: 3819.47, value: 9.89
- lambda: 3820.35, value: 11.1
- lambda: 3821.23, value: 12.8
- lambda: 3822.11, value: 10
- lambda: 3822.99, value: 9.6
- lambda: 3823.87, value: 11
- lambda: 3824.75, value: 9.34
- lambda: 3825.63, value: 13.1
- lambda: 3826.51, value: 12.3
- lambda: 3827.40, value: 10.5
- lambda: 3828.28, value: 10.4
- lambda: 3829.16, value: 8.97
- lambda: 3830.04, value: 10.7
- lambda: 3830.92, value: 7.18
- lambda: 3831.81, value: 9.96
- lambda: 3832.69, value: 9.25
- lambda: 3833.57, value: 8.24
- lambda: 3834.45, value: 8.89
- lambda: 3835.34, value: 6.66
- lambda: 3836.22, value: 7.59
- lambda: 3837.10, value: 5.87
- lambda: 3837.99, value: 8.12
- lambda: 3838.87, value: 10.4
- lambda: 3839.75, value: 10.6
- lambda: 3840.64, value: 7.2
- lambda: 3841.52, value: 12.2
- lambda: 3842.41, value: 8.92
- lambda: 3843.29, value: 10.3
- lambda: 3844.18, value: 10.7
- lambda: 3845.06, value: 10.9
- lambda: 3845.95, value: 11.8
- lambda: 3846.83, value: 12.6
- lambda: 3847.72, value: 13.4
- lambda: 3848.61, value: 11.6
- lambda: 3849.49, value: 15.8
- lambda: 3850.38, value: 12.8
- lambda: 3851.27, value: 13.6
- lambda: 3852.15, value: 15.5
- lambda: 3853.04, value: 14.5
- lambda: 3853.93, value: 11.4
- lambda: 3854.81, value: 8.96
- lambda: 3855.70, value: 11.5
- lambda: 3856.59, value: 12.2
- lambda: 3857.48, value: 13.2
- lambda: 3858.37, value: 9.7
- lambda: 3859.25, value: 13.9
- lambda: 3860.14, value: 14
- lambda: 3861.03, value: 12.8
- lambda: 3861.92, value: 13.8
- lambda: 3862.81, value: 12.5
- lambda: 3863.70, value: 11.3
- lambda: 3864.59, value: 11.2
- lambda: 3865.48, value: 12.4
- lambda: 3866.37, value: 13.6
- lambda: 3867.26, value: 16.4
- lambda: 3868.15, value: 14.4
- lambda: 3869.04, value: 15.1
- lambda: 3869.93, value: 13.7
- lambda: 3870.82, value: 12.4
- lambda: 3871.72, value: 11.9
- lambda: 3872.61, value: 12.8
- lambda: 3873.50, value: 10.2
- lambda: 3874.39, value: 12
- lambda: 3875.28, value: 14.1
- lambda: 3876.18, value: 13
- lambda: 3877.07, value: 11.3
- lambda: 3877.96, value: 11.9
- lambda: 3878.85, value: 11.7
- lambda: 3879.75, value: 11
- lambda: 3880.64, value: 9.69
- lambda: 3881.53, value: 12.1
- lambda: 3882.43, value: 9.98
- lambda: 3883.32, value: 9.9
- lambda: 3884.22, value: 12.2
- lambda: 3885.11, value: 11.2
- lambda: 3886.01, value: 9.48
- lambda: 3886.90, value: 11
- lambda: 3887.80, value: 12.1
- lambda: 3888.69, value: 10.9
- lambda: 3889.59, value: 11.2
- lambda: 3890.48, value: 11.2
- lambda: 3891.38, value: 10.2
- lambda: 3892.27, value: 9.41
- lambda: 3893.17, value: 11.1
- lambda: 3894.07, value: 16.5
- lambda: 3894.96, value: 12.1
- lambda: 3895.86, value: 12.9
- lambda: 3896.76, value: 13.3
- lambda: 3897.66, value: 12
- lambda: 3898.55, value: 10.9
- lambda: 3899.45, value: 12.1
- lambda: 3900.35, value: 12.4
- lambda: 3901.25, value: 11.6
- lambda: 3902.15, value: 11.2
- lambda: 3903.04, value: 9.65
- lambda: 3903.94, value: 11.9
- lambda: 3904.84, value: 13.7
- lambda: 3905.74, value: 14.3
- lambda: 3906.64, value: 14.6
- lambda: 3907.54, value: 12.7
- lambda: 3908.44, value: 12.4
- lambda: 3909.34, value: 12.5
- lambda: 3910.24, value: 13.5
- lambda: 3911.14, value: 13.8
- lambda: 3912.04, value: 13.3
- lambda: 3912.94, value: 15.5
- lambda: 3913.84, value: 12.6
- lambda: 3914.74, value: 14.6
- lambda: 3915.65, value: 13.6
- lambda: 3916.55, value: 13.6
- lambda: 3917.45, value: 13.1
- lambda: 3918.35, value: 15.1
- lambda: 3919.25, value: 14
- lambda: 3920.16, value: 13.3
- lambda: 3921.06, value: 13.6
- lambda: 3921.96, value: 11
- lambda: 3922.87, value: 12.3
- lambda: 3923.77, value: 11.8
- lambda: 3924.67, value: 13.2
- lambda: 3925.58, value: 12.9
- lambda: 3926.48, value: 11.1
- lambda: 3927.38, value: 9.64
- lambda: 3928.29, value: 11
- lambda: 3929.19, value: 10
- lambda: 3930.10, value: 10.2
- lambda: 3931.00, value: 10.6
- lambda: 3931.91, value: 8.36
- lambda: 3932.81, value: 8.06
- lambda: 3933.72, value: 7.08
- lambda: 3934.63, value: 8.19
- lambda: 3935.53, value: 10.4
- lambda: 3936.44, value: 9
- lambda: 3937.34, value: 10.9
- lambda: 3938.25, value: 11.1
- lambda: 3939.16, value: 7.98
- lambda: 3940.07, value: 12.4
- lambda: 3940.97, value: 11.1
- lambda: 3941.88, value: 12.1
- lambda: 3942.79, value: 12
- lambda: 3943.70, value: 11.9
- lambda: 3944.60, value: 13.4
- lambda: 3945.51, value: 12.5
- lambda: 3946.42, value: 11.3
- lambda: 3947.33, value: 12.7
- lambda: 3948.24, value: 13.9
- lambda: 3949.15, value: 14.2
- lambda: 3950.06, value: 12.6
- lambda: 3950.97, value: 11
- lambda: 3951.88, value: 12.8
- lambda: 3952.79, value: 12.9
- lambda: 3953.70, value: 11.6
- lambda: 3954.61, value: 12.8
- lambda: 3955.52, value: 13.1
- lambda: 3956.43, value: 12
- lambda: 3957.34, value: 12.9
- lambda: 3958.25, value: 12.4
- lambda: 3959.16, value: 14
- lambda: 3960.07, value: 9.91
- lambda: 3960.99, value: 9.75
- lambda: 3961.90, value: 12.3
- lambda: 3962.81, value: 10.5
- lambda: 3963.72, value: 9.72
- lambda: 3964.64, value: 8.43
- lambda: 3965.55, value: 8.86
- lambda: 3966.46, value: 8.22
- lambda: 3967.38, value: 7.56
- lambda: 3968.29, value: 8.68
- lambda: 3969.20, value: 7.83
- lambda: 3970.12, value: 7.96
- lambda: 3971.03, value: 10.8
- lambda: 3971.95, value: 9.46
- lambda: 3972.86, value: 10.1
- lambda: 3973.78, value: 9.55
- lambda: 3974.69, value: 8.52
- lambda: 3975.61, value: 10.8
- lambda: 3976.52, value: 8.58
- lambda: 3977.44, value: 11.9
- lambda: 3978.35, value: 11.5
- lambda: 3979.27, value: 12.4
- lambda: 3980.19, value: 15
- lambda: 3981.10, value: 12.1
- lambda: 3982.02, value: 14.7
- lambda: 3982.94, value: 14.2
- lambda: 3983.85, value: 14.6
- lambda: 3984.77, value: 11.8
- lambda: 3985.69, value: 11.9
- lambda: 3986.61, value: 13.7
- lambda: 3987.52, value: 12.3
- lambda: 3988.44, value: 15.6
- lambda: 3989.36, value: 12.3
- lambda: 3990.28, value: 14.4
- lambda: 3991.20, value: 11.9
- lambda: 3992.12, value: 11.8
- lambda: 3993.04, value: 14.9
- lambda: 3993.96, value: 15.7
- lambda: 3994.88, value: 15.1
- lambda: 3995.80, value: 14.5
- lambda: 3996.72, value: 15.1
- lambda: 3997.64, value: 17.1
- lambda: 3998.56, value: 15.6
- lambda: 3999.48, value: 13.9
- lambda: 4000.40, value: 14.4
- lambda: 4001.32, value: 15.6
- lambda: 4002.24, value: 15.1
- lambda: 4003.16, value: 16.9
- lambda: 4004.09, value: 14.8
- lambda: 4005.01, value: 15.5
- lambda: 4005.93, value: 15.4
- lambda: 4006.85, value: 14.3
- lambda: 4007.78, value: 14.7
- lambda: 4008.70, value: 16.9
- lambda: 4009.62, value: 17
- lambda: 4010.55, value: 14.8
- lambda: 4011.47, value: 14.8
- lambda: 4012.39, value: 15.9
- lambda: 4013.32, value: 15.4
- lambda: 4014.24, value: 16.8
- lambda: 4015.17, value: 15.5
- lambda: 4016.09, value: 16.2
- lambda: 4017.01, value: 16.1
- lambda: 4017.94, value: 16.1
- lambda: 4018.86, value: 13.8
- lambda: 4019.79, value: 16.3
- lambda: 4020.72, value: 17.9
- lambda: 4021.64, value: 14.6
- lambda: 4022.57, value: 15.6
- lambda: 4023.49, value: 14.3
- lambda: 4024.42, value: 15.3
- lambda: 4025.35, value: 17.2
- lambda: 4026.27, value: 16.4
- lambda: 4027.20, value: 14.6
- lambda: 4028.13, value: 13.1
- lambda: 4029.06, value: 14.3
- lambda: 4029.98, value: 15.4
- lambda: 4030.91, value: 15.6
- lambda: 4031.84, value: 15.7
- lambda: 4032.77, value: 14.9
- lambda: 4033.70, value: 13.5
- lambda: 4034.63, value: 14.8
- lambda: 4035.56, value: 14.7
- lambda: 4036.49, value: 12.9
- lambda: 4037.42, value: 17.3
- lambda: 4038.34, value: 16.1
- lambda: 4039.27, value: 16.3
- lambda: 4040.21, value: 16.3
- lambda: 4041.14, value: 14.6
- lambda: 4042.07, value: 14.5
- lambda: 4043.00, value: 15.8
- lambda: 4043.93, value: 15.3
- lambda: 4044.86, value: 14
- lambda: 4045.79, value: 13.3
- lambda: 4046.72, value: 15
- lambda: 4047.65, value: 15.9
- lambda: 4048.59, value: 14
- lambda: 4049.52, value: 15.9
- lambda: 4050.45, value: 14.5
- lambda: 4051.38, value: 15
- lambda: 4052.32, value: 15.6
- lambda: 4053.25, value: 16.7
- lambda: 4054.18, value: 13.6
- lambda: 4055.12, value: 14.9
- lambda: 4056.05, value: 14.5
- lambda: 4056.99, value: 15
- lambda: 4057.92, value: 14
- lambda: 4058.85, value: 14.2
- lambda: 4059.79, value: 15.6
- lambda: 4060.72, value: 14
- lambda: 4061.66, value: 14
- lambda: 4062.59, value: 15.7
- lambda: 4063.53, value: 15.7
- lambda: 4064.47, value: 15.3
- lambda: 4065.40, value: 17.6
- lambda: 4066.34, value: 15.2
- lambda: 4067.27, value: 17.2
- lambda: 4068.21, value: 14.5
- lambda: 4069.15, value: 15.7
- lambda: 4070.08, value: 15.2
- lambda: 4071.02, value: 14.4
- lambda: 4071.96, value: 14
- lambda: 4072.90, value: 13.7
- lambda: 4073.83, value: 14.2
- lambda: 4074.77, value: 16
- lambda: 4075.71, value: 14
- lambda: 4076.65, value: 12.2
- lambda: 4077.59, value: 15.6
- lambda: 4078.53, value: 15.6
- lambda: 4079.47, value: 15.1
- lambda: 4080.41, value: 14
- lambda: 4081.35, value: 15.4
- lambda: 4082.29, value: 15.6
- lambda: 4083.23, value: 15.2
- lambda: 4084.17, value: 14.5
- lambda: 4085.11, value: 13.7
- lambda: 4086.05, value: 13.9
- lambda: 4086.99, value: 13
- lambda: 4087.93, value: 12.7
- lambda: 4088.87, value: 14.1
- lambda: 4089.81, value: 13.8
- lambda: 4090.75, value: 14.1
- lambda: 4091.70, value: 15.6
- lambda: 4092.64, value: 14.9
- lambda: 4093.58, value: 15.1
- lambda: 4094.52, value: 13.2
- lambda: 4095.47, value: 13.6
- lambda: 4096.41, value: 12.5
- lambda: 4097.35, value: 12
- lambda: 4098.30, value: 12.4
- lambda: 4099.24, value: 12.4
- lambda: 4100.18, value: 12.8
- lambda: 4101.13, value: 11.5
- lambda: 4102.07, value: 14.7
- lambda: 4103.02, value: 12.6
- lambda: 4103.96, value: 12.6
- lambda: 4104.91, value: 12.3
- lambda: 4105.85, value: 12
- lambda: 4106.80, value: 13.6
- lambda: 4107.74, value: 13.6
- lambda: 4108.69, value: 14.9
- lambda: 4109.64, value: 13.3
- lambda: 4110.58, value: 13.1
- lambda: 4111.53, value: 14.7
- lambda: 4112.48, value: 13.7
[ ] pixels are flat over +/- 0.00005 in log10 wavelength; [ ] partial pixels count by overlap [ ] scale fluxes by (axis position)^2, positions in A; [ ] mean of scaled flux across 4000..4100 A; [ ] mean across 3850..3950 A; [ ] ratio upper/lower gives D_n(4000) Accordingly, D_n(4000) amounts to 1.33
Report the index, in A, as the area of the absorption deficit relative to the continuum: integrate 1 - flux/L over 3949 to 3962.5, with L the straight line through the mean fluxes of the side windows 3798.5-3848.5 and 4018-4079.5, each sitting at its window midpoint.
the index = 0.98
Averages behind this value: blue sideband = 10.5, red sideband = 15.1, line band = 12.2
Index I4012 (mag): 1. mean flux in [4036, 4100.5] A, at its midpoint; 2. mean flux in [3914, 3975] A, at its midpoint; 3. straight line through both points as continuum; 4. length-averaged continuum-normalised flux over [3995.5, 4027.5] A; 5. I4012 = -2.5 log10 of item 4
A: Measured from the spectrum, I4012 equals -0.19 mag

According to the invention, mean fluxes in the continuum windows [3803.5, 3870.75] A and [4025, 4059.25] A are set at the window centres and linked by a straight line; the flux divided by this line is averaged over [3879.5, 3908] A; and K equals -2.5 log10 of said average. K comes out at 0.06 mag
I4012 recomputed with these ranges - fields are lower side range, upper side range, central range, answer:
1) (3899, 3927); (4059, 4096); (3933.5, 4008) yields 0.12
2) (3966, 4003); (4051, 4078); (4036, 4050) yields -0.06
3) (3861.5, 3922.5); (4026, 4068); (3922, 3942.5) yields 0.25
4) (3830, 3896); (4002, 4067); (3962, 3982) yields 0.35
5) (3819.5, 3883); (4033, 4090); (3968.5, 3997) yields 0.11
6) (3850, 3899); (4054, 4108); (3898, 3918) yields -0.03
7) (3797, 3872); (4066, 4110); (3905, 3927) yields -0.10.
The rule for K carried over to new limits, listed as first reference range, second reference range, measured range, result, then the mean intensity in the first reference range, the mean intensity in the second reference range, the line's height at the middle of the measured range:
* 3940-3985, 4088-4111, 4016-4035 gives -0.24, 11.4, 13.4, 12.3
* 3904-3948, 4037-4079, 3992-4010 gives -0.12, 12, 15.1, 13.7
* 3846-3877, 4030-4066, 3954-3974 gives 0.33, 12.9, 15.1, 14.1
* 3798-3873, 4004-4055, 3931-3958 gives 0.19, 11.3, 15.3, 13.5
